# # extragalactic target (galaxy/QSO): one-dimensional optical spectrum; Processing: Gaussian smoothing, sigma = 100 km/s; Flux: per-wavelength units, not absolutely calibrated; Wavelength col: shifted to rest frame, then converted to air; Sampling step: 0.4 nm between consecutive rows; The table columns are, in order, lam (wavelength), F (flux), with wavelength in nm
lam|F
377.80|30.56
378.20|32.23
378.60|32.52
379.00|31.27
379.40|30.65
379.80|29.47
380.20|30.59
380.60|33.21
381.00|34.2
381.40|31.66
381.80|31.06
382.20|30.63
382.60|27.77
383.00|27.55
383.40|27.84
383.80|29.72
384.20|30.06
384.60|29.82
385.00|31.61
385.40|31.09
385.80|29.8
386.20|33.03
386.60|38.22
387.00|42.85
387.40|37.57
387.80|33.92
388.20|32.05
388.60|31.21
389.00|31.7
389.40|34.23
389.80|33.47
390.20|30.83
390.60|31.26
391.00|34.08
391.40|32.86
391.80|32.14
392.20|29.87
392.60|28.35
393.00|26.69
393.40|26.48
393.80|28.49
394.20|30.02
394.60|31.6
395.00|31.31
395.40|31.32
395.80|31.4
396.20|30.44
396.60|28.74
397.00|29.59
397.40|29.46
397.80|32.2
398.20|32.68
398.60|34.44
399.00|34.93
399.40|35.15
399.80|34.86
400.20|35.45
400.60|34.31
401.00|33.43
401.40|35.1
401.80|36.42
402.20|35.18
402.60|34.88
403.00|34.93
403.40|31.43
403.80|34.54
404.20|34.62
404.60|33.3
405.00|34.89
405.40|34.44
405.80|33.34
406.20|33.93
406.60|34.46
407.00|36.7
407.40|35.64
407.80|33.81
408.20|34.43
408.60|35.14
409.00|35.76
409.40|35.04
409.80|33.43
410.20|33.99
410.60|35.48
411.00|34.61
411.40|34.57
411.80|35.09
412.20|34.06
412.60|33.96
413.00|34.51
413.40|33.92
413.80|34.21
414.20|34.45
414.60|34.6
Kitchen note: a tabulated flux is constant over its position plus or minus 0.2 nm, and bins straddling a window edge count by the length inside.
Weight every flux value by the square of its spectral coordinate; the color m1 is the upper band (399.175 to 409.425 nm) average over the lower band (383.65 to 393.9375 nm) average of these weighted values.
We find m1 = 1.2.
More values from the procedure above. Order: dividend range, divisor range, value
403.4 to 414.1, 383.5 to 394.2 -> 1.19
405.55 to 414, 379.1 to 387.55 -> 1.24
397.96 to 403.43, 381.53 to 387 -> 1.21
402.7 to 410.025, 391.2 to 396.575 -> 1.22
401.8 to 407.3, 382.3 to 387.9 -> 1.18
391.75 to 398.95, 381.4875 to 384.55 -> 1.10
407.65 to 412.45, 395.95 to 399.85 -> 1.14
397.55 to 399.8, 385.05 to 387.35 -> 1.03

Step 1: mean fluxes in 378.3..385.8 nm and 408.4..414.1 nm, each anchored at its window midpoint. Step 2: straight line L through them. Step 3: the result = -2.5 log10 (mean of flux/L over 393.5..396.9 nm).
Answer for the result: 0.07 mag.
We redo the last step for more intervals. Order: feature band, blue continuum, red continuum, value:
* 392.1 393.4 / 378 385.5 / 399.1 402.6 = 0.187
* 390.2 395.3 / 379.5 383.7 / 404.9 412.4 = 0.064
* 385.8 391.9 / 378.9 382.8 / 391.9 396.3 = -0.123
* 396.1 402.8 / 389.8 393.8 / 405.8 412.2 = -0.036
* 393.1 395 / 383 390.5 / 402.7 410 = 0.140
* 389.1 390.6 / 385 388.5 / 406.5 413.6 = 0.065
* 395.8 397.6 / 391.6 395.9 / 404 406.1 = 0.040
